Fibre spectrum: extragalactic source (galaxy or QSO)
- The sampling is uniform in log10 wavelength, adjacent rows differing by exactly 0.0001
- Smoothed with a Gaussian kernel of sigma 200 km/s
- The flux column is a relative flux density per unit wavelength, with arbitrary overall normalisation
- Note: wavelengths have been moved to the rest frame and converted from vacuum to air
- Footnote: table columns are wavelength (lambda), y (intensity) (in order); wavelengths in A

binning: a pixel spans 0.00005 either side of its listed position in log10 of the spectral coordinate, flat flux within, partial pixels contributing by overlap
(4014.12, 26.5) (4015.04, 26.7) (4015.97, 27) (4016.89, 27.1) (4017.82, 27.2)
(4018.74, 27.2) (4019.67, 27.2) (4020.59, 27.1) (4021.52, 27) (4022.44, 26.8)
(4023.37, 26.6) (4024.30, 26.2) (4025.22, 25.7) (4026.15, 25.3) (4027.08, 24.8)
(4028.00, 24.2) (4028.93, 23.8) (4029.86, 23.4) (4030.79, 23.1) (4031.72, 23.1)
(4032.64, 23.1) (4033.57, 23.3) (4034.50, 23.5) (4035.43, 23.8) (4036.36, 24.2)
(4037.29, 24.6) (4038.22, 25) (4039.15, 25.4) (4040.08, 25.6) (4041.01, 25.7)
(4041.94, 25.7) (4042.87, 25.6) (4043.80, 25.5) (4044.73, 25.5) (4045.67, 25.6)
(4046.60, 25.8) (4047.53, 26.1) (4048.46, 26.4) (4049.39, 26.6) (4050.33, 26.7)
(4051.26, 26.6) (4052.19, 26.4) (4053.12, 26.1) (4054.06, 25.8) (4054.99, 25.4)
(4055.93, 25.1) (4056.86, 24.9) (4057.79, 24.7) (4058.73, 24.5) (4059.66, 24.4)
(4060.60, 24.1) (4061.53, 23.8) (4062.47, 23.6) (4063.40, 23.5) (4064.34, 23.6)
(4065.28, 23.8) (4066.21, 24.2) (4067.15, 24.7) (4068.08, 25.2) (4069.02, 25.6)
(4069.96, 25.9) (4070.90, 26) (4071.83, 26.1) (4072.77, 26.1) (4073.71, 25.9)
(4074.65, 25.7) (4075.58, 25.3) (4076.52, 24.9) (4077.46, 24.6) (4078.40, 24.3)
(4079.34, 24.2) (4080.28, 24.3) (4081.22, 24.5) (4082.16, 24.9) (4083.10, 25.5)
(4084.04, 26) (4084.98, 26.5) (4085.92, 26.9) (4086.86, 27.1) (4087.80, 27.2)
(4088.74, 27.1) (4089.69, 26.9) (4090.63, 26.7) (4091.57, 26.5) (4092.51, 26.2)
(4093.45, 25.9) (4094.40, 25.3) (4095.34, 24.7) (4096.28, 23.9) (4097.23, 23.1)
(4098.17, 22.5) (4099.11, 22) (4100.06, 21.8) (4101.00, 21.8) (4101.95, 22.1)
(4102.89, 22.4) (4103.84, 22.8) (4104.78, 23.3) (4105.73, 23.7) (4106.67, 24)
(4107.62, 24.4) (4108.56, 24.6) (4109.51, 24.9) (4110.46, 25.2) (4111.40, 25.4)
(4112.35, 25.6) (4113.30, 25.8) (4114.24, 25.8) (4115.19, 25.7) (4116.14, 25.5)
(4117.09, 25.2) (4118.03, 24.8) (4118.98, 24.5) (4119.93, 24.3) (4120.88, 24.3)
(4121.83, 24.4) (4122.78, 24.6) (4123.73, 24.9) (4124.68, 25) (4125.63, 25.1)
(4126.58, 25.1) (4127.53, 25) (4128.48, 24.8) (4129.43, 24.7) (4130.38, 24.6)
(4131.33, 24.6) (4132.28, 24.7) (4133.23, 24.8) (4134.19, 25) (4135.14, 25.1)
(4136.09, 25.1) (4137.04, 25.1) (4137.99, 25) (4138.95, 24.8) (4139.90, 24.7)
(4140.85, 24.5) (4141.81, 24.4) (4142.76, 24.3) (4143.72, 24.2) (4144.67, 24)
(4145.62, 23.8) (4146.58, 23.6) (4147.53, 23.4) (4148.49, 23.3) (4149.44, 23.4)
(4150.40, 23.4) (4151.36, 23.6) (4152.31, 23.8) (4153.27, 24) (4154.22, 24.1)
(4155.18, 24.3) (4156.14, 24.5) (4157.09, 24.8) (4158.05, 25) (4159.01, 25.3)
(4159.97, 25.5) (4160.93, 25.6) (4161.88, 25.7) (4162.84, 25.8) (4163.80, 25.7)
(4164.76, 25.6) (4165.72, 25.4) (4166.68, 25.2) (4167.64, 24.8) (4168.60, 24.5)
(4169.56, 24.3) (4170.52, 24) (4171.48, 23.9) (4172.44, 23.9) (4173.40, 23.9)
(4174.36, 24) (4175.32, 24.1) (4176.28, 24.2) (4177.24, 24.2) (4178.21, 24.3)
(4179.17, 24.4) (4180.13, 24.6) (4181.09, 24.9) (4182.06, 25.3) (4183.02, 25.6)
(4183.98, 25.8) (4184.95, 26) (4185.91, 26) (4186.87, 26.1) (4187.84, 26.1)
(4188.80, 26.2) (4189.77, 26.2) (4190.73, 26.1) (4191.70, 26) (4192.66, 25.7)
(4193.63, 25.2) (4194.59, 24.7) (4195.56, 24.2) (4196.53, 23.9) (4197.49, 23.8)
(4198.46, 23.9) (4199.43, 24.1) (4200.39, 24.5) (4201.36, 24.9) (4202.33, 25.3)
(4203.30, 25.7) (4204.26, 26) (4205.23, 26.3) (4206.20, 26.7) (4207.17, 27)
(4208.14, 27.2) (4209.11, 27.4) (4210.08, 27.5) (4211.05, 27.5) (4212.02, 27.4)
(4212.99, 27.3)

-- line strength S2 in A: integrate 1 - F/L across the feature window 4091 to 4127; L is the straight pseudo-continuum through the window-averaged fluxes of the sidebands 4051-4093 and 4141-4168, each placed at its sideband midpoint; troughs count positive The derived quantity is 0.8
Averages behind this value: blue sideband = 25.4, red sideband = 24.5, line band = 24.4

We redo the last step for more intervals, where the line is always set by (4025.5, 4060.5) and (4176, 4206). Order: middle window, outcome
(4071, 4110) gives 0.4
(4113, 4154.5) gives 0.9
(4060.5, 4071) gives 0.2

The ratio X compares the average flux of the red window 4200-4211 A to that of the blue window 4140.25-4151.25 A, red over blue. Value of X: 1.10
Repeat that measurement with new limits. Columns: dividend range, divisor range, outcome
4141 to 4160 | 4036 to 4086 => 0.95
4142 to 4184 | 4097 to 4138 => 1.00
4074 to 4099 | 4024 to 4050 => 1.02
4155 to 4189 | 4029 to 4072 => 1.00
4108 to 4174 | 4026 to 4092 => 0.98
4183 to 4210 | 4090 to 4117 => 1.05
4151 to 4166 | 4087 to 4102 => 1.01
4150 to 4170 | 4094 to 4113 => 1.05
